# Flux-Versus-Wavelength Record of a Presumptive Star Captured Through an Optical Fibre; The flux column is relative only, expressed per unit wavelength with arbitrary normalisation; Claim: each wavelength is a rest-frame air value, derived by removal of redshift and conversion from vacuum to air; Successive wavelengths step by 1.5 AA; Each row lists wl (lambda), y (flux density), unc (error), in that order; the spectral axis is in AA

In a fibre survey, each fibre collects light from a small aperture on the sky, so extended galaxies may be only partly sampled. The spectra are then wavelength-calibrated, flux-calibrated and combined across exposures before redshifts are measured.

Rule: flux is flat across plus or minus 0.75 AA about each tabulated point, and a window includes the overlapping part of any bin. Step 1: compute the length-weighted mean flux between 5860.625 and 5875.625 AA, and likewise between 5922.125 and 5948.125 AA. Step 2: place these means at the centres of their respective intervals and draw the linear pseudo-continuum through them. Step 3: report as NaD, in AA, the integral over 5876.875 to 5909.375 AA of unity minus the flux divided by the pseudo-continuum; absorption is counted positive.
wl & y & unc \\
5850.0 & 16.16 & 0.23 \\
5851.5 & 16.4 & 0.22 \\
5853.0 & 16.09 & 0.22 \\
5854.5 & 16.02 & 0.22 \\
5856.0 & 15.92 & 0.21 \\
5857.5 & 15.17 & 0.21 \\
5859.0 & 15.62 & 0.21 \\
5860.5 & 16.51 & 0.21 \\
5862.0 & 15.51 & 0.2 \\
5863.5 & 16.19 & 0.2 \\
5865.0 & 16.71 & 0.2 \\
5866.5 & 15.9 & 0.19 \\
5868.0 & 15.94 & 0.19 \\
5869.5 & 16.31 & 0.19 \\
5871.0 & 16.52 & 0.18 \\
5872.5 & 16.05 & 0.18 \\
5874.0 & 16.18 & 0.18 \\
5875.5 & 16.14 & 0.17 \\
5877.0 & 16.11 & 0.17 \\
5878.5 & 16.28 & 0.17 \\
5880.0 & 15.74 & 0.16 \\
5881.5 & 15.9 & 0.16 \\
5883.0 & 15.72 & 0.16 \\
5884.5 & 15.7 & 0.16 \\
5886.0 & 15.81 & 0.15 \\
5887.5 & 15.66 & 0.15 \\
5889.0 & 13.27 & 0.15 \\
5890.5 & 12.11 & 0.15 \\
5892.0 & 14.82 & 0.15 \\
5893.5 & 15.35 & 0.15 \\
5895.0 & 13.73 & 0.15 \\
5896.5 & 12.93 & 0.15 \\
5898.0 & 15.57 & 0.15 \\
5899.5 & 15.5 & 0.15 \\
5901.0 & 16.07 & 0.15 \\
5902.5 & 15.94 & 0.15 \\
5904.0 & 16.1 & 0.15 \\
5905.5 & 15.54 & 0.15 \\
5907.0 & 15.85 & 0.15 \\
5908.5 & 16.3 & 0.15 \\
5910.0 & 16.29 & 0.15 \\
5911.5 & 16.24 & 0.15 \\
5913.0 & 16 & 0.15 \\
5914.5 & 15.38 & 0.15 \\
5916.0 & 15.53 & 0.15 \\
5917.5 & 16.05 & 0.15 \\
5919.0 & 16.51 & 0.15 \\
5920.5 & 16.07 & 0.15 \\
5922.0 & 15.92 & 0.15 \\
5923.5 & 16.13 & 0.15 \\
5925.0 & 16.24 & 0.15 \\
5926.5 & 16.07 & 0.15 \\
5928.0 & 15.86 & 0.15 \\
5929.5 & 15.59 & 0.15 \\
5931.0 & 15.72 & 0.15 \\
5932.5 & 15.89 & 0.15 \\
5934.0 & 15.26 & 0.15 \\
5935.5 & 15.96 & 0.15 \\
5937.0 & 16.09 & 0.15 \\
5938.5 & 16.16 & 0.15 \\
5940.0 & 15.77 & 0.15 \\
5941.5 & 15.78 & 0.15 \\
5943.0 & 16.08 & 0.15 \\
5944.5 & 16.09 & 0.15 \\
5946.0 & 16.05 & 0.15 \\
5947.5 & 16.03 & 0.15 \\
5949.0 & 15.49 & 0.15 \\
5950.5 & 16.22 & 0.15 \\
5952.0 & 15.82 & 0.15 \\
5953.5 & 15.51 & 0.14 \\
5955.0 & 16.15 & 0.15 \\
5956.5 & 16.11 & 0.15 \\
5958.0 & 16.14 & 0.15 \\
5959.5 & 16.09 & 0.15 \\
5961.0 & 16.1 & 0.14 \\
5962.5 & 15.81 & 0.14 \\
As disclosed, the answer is 1.6 AA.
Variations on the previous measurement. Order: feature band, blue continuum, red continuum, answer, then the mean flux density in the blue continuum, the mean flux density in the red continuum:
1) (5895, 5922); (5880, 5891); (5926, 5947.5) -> -0.53 AA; 15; 15.9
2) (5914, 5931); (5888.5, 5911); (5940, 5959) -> -0.52 AA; 15.1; 16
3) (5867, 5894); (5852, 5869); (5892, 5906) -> 0.04 AA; 16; 15.2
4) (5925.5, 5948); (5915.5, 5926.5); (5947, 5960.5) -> 0.17 AA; 16.1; 16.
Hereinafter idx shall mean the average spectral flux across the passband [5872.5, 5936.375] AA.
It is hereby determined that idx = 15.6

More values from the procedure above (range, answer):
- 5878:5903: 15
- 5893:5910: 15.4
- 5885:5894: 14.5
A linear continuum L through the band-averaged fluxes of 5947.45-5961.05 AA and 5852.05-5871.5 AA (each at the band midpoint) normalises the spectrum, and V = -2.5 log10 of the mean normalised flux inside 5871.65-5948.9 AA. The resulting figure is 0.02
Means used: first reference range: 16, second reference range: 16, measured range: 15.7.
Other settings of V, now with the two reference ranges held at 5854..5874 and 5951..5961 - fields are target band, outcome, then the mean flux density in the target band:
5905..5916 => 0.01 mag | 15.9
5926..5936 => 0.02 mag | 15.8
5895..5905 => 0.05 mag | 15.2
